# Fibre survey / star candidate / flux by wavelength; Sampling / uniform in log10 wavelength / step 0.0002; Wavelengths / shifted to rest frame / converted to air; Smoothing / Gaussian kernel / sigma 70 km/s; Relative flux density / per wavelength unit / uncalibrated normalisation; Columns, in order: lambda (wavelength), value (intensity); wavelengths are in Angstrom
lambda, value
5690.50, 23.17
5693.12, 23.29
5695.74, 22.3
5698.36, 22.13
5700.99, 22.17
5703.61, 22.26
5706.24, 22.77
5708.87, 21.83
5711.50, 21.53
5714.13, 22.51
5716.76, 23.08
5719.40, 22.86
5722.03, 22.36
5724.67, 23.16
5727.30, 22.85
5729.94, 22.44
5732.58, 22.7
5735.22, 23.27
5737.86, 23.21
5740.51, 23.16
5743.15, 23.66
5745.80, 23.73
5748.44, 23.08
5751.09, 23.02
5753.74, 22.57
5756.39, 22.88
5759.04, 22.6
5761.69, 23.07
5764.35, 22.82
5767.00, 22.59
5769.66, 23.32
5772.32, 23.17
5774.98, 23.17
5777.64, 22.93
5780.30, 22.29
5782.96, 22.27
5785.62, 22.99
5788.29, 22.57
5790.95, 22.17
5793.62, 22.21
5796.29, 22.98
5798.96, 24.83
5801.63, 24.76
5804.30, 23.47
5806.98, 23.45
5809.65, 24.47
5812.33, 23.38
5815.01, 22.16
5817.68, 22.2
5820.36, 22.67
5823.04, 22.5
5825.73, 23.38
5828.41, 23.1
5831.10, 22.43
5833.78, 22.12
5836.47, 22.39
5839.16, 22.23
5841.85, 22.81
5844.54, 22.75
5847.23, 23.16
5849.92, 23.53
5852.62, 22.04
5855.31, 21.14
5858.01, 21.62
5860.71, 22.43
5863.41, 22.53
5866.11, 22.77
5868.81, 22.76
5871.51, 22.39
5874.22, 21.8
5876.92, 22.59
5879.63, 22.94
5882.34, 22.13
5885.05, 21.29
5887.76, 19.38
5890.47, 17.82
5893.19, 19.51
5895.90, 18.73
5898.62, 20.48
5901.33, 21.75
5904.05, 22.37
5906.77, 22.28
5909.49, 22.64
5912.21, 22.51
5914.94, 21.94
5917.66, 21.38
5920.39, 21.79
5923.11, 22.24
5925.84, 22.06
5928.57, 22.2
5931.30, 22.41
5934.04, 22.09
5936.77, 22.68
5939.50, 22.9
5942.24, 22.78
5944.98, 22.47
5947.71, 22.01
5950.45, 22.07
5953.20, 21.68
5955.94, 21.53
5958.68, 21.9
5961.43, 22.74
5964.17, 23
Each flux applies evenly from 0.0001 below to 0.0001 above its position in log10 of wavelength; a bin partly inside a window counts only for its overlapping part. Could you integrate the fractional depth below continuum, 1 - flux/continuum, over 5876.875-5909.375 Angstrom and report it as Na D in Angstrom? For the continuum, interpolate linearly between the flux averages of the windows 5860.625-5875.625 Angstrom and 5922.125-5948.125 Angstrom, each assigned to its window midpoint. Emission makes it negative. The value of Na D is 2.2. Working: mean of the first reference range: 22.5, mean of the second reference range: 22.4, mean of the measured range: 20.9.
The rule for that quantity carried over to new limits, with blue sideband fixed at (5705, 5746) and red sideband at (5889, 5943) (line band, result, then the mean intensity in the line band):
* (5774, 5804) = -0.85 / 23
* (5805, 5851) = -1.48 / 22.9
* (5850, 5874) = -0.34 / 22.3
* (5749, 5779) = -0.49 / 22.9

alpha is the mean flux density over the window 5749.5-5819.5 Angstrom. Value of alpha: 23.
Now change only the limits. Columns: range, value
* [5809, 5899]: 22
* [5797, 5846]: 23.1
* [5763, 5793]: 22.7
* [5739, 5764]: 23.1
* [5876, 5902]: 20.6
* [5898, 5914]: 22.1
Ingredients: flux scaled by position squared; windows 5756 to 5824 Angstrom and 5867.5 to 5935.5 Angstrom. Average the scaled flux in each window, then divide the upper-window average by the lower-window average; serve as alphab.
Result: 0.97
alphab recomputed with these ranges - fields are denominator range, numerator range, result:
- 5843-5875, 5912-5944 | 1.02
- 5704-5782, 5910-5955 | 1.04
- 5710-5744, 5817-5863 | 1.03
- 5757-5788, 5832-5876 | 1.01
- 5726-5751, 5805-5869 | 1.01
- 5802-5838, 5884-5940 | 0.96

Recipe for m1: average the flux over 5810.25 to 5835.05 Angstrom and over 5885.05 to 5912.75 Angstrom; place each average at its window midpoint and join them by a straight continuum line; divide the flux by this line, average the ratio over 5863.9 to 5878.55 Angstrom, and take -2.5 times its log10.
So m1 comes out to -0.051 mag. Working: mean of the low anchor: 22.7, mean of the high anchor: 20.7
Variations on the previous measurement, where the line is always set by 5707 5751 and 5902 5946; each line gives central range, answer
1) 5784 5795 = 0.009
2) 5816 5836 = -0.002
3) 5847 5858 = 0.009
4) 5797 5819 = -0.045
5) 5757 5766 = -0.004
